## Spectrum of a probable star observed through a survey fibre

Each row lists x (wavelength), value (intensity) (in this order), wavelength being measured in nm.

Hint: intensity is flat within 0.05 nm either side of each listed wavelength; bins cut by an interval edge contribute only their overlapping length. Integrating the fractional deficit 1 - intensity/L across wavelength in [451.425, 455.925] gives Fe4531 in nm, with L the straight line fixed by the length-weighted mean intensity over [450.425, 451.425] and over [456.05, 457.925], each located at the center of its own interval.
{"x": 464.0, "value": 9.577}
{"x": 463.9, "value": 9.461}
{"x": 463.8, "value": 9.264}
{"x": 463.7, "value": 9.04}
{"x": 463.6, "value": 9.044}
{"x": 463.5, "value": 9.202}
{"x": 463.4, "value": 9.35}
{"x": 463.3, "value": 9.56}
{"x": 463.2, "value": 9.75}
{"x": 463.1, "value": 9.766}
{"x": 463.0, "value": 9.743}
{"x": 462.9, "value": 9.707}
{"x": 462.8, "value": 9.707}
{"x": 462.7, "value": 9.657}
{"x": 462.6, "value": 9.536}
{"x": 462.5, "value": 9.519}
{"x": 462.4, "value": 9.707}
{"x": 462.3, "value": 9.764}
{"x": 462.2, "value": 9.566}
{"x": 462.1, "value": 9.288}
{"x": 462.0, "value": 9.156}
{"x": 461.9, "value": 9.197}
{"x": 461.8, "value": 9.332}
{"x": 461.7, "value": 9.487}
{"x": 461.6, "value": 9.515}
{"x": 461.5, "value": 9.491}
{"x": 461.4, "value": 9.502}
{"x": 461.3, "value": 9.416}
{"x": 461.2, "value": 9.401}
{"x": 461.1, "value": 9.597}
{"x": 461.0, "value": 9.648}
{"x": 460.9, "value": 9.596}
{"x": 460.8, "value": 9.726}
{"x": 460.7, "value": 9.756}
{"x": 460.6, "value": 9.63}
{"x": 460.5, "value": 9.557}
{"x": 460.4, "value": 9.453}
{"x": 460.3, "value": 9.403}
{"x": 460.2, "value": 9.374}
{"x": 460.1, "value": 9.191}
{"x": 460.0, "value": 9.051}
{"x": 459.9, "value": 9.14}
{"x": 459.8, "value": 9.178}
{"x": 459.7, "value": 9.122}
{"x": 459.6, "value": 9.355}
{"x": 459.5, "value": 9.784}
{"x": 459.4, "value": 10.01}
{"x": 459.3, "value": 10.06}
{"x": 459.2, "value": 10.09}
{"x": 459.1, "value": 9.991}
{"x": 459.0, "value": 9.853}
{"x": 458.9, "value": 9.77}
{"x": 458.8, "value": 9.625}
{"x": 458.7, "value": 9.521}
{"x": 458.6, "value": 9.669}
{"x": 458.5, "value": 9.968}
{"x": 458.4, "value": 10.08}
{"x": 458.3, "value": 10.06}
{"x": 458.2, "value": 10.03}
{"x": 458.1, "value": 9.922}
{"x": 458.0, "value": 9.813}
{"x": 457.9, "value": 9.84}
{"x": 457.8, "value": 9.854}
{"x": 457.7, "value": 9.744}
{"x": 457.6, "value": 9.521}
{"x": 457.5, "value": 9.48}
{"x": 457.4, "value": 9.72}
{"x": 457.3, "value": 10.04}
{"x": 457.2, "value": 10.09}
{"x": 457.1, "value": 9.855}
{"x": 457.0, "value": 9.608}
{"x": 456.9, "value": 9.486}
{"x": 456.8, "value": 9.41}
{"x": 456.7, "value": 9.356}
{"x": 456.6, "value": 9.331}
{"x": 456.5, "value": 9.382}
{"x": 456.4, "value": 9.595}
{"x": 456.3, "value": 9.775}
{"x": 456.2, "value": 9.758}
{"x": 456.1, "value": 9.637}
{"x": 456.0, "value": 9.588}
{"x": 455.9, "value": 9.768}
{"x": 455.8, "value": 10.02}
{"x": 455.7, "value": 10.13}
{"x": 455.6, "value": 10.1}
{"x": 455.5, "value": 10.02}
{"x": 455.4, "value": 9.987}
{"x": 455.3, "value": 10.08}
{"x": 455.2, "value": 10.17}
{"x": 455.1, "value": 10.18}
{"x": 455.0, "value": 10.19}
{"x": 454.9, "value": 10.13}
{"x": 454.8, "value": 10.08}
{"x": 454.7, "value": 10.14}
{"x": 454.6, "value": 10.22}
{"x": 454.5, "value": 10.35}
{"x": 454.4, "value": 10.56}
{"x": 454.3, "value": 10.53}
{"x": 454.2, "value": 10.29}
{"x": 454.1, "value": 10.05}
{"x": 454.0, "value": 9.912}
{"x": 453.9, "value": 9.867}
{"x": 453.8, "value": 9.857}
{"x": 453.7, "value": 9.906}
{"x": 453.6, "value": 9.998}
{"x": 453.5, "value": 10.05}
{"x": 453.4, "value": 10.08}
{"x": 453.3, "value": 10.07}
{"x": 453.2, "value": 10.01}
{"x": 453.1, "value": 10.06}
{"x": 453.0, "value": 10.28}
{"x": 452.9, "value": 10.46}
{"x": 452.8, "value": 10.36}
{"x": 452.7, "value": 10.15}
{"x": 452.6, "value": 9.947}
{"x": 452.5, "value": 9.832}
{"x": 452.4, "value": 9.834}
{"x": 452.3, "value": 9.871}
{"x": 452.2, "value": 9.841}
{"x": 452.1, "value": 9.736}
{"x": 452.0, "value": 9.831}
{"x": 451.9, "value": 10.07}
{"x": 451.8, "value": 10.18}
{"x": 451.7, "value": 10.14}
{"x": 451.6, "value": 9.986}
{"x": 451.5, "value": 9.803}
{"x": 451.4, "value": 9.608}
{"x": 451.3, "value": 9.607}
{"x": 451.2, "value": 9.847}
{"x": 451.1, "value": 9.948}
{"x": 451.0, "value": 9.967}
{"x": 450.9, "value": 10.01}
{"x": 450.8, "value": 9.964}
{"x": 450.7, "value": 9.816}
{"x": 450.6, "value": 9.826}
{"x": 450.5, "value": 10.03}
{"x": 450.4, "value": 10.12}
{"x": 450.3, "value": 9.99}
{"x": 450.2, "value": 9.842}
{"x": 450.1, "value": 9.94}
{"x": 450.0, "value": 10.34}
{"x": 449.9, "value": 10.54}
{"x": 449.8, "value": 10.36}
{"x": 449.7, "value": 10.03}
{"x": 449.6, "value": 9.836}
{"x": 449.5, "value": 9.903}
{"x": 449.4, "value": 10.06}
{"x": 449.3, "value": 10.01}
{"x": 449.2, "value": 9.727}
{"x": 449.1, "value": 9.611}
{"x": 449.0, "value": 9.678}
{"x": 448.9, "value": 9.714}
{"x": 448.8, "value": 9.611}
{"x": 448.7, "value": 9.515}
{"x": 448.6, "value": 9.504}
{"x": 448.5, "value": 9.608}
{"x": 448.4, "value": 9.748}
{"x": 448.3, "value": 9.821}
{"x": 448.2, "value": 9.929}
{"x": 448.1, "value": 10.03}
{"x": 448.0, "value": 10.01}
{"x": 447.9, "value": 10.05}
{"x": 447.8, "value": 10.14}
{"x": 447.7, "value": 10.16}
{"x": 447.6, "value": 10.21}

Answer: -0.14 nm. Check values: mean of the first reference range 9.88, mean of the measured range 10.1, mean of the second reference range 9.65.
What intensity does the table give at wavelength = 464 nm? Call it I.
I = 9.577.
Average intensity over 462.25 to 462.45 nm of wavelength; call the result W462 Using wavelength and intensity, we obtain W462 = 9.74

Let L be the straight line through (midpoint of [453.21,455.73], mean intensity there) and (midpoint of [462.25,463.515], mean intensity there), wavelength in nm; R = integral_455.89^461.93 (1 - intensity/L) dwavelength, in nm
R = 0.14 nm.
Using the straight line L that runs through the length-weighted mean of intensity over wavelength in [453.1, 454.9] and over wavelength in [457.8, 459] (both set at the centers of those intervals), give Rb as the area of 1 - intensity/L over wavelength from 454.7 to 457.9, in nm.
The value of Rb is 0.05 nm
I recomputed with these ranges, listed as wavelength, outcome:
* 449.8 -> 10.36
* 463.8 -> 9.264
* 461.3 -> 9.416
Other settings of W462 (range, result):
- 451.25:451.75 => 9.83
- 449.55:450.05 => 10.2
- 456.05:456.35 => 9.72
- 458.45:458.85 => 9.7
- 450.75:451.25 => 9.95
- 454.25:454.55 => 10.5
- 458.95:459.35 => 10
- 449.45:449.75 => 9.92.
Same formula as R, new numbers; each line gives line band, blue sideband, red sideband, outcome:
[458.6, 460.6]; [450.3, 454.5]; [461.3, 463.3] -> 0.02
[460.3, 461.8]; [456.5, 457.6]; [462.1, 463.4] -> 0.01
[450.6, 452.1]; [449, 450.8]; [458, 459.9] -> 0.01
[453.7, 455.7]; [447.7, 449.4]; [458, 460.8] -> -0.08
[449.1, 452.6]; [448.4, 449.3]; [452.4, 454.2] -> -0.04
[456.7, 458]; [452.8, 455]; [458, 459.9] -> 0.02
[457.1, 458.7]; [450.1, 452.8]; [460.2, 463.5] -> -0.03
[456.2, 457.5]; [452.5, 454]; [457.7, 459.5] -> 0.04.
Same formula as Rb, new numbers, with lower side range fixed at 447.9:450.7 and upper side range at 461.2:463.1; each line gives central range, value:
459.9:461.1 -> 0.011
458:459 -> -0.023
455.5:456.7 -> -0.004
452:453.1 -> -0.024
